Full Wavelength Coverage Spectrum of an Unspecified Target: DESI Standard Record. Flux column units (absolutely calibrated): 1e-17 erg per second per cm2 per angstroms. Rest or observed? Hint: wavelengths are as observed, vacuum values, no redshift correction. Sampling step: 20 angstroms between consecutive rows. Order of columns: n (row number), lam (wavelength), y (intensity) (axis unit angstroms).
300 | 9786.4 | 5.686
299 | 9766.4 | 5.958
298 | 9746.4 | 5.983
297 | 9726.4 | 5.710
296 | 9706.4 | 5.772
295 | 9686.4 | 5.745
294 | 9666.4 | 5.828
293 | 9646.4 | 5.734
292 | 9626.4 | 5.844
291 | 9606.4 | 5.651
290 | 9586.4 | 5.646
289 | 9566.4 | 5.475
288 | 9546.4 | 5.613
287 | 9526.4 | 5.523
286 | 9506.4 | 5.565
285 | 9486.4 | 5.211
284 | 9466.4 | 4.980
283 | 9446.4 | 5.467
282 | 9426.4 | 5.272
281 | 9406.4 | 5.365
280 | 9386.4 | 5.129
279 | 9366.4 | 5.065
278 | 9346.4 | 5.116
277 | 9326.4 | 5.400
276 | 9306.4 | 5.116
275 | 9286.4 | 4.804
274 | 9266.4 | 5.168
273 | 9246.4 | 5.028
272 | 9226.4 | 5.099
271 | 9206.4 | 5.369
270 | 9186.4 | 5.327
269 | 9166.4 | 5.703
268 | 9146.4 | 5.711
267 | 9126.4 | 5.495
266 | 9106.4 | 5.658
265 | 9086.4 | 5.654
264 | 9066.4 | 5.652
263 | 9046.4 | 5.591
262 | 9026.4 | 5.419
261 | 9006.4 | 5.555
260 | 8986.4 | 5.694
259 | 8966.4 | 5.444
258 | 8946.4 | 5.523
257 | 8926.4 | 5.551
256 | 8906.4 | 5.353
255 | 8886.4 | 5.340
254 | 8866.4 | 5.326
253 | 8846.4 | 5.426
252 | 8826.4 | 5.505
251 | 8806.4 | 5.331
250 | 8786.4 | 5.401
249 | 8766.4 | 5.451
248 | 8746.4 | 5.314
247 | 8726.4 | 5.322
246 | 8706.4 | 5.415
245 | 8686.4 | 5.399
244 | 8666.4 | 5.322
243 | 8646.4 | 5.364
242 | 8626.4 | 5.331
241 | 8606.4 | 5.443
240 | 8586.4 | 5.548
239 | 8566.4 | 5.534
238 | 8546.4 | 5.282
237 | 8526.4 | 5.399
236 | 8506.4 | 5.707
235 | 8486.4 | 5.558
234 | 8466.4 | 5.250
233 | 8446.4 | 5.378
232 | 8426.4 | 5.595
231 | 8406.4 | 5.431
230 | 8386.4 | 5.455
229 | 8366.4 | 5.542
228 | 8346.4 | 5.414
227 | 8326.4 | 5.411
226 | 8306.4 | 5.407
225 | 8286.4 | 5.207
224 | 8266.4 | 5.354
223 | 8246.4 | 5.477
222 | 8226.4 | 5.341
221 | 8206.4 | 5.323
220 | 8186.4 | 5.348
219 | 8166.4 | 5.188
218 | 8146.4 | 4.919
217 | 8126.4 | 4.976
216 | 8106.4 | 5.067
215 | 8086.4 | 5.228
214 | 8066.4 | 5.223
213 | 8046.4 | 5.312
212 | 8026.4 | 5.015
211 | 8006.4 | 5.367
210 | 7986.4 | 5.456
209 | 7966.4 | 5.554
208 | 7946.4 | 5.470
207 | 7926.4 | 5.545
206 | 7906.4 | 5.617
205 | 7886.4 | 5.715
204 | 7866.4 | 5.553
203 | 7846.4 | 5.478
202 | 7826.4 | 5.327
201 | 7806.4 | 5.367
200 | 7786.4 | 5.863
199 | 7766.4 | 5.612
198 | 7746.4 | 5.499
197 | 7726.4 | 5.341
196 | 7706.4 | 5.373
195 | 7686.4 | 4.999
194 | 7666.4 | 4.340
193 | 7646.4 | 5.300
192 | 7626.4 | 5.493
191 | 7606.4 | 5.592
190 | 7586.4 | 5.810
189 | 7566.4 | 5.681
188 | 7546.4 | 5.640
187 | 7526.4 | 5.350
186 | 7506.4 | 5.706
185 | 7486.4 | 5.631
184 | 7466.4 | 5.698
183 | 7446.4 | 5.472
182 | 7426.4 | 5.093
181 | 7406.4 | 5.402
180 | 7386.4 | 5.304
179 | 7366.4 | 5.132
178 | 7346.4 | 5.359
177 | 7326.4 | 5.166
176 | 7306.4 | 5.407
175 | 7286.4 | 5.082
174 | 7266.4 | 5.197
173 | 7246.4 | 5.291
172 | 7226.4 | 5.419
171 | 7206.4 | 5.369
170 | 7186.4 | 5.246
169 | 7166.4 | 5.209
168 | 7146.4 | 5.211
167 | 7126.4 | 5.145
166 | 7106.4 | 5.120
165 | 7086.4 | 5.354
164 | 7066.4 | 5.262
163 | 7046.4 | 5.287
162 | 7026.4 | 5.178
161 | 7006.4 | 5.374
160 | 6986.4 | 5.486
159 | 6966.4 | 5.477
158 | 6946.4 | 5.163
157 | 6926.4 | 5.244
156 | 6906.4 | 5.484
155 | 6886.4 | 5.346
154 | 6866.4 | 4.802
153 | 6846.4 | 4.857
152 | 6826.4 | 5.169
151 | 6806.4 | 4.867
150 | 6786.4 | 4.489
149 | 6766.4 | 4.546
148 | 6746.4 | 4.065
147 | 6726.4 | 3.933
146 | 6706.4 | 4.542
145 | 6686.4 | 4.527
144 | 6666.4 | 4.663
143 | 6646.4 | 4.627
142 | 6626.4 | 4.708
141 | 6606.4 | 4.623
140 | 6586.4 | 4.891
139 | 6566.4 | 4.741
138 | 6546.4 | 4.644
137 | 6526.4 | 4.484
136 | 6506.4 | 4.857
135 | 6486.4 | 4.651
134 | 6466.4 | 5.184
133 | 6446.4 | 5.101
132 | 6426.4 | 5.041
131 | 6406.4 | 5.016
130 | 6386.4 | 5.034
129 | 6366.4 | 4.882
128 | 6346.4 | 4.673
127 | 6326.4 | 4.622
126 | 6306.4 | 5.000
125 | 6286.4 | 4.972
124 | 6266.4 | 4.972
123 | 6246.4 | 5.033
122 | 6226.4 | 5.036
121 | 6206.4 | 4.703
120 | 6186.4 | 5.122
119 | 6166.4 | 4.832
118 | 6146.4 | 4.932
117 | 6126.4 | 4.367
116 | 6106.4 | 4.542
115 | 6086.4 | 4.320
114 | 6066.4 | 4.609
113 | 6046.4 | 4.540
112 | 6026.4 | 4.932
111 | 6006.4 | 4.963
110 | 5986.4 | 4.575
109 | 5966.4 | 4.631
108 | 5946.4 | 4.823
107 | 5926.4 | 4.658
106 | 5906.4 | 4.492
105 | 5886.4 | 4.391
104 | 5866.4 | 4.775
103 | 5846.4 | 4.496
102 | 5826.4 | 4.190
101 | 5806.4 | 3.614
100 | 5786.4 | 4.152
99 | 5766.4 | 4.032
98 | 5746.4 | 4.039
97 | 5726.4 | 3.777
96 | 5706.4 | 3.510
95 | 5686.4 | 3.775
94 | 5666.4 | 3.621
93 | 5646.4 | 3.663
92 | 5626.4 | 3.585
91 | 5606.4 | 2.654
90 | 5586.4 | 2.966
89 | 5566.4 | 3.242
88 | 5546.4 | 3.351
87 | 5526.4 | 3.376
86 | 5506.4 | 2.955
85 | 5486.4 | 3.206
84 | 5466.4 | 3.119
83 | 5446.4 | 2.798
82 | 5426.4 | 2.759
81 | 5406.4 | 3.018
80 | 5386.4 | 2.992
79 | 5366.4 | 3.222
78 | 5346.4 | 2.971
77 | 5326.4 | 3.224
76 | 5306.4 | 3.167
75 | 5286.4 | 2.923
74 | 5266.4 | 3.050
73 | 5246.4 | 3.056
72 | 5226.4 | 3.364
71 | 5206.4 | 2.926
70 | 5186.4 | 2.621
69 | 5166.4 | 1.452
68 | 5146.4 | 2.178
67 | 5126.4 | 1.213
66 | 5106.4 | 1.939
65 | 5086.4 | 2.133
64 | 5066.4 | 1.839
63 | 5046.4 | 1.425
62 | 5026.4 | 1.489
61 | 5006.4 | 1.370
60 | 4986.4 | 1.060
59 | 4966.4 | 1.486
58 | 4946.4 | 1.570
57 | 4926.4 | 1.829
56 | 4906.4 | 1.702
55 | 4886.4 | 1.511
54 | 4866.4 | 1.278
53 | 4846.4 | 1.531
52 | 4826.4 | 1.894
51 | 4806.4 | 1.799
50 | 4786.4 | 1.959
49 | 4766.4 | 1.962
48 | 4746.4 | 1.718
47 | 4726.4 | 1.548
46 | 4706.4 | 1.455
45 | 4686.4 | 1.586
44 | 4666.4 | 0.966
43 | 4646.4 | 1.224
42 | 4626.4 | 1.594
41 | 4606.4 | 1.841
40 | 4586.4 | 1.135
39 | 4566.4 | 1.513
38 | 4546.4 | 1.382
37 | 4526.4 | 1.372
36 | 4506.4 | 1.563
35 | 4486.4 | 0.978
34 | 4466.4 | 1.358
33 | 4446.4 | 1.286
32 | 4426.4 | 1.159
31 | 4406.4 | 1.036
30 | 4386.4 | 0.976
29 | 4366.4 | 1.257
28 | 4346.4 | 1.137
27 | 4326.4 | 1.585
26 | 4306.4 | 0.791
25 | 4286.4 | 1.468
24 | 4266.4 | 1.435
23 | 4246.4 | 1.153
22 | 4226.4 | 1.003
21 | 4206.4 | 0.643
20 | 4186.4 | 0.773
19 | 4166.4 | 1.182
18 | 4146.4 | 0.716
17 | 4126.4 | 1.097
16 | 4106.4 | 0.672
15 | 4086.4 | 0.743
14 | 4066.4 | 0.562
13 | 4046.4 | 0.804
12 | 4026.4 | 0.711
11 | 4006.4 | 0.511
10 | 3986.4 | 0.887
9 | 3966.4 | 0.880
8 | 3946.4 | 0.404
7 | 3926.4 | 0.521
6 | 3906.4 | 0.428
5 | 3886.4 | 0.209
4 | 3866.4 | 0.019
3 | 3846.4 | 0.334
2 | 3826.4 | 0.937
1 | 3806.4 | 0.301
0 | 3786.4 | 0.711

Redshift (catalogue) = 0.301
